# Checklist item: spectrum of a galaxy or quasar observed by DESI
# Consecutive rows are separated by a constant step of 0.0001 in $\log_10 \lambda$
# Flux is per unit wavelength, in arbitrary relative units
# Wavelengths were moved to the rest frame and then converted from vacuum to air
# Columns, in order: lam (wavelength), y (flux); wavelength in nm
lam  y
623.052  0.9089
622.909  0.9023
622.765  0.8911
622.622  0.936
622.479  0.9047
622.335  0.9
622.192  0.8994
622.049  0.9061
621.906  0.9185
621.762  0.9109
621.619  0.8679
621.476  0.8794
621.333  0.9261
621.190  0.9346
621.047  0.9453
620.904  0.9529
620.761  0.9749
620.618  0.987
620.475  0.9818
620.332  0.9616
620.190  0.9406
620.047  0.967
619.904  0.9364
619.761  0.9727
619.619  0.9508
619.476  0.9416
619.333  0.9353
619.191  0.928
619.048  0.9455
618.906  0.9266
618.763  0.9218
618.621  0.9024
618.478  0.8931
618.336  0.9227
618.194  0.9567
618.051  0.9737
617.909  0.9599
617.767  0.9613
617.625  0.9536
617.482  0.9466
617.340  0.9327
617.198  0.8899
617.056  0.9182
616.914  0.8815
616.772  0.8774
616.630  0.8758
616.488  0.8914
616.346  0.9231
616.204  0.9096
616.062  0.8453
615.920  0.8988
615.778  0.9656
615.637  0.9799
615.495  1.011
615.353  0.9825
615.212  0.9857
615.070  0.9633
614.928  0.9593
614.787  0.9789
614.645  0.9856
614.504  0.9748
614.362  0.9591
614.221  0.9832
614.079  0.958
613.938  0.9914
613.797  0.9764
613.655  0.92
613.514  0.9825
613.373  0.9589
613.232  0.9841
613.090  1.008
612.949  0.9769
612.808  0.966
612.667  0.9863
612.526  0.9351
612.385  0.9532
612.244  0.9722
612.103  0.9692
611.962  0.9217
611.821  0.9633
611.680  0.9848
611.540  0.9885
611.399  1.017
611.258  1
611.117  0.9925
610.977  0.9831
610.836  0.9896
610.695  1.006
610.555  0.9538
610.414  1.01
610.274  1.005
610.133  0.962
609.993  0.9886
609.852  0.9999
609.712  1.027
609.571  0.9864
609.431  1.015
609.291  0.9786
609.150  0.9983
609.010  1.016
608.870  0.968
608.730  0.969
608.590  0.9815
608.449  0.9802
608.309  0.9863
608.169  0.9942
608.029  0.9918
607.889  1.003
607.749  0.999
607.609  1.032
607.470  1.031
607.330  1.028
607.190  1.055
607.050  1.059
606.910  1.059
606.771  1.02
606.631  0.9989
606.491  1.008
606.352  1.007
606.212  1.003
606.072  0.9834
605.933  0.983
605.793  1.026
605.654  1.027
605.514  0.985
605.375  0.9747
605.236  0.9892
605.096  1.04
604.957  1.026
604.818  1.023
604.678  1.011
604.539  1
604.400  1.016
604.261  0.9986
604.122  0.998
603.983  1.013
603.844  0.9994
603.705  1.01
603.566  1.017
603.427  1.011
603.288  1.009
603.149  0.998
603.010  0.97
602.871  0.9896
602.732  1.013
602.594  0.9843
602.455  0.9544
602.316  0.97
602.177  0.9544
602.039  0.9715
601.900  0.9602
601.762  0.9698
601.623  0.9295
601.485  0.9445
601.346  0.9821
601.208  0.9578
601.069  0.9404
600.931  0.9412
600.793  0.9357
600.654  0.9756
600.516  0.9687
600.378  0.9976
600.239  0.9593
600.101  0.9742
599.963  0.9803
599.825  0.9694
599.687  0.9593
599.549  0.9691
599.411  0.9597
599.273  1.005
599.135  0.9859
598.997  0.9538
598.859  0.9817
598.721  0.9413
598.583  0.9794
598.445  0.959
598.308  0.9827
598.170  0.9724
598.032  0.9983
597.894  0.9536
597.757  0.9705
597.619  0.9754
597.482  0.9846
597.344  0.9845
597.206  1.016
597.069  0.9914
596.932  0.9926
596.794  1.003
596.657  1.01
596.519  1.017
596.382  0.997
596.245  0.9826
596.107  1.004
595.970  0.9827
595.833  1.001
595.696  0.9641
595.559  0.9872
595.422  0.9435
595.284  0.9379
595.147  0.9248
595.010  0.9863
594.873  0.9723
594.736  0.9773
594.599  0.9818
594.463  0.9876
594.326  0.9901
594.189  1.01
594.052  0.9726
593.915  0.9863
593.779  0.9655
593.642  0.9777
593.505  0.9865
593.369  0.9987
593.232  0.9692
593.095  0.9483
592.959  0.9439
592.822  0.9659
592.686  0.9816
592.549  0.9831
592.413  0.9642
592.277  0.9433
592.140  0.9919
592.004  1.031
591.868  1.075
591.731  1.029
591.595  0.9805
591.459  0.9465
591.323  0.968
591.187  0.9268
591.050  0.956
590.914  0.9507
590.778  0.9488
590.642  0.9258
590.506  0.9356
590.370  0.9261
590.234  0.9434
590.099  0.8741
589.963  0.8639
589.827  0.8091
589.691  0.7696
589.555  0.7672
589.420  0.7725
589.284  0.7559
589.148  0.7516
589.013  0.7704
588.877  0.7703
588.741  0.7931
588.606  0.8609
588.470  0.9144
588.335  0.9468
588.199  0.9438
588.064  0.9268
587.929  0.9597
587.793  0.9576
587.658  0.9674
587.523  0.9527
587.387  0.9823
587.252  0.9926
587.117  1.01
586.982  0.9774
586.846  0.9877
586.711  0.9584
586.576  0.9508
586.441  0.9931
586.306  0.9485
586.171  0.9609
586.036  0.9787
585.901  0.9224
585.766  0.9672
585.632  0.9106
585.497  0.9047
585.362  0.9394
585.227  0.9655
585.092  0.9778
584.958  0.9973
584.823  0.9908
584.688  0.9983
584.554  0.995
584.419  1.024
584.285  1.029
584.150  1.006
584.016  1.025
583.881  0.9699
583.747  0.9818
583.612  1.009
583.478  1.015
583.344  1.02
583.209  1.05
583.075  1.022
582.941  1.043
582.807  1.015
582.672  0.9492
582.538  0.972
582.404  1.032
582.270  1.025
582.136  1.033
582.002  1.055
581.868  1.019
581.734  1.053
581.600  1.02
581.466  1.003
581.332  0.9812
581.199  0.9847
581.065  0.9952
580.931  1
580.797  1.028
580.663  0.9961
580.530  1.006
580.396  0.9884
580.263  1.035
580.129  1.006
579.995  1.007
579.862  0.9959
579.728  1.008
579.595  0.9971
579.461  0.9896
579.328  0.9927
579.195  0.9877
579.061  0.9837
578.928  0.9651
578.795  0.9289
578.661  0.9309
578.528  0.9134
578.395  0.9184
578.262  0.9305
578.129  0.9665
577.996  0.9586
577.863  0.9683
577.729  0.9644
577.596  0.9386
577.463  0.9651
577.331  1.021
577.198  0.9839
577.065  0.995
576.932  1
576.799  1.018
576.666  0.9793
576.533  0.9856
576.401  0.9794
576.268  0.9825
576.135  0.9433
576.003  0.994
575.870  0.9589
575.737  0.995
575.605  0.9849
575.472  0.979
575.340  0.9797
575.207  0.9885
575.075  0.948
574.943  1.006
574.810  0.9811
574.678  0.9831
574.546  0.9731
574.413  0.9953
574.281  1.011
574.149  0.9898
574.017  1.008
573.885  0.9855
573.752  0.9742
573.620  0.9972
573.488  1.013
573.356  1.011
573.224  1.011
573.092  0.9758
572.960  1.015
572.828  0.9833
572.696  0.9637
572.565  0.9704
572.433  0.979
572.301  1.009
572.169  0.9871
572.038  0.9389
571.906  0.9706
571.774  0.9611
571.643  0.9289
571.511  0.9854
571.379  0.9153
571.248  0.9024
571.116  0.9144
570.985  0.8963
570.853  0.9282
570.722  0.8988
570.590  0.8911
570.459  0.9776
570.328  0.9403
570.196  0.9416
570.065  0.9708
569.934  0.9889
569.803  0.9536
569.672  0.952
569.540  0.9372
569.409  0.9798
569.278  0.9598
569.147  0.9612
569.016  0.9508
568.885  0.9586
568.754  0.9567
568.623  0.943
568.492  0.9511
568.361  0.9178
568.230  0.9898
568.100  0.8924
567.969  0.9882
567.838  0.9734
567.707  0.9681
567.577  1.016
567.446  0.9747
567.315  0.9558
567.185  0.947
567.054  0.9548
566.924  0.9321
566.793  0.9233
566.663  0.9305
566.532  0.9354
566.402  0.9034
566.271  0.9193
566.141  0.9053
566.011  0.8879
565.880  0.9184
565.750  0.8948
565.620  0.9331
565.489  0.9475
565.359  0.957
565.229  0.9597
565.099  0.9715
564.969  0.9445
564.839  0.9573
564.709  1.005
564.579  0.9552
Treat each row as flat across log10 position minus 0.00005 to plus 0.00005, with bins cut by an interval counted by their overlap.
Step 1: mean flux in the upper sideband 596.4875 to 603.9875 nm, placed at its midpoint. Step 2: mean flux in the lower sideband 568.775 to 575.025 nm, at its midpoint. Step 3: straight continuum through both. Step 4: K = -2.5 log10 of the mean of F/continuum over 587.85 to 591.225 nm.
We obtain 0.12 mag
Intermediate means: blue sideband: 0.966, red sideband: 0.978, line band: 0.87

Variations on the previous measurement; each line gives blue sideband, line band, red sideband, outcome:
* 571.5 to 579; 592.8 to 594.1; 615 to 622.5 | -0.015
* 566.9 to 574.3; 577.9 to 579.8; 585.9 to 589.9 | -0.034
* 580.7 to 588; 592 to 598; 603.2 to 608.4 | 0.023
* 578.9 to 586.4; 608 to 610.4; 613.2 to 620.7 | -0.039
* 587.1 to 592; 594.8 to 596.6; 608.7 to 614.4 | -0.056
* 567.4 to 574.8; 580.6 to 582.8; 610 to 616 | -0.046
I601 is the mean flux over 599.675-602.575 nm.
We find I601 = 0.962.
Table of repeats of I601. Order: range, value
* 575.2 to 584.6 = 0.992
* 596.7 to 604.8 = 0.98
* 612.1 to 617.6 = 0.95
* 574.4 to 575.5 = 0.981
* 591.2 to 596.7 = 0.981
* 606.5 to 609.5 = 1.01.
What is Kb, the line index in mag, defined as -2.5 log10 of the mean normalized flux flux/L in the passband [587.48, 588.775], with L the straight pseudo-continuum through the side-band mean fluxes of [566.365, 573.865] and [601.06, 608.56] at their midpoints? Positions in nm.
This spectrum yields 0.06 mag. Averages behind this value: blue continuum 0.957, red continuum 0.998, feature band 0.926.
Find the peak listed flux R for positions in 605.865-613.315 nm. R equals 1.059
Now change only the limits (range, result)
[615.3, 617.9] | 1.011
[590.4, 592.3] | 1.075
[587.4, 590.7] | 0.9674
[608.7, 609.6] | 1.016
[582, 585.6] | 1.055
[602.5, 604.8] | 1.017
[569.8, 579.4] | 1.021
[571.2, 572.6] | 1.009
